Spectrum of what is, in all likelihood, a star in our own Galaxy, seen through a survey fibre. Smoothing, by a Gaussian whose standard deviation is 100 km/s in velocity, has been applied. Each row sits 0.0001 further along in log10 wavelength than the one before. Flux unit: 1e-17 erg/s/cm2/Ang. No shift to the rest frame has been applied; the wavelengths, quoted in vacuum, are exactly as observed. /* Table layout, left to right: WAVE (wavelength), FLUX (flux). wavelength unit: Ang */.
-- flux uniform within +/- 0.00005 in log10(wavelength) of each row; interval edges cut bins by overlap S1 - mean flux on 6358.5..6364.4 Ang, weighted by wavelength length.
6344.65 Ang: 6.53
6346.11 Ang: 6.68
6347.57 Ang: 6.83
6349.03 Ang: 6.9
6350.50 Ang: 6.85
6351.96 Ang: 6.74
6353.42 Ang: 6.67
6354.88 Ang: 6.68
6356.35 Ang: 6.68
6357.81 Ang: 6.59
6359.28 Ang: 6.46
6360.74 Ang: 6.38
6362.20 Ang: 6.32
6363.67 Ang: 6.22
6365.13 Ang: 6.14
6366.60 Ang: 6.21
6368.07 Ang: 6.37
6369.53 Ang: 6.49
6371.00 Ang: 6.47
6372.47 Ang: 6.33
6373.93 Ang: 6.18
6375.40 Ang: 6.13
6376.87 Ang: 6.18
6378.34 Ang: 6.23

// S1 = 6.35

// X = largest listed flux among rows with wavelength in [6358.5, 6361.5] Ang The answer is 6.46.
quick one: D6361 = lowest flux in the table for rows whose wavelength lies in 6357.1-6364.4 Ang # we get 6.22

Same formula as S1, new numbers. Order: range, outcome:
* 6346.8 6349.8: 6.85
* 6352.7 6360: 6.61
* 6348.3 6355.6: 6.77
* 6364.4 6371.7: 6.33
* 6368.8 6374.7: 6.37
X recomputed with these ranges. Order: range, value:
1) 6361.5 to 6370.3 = 6.49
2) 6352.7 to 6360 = 6.68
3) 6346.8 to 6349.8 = 6.9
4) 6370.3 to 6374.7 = 6.47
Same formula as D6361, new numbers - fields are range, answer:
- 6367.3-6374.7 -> 6.18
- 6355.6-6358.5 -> 6.59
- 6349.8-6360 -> 6.46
